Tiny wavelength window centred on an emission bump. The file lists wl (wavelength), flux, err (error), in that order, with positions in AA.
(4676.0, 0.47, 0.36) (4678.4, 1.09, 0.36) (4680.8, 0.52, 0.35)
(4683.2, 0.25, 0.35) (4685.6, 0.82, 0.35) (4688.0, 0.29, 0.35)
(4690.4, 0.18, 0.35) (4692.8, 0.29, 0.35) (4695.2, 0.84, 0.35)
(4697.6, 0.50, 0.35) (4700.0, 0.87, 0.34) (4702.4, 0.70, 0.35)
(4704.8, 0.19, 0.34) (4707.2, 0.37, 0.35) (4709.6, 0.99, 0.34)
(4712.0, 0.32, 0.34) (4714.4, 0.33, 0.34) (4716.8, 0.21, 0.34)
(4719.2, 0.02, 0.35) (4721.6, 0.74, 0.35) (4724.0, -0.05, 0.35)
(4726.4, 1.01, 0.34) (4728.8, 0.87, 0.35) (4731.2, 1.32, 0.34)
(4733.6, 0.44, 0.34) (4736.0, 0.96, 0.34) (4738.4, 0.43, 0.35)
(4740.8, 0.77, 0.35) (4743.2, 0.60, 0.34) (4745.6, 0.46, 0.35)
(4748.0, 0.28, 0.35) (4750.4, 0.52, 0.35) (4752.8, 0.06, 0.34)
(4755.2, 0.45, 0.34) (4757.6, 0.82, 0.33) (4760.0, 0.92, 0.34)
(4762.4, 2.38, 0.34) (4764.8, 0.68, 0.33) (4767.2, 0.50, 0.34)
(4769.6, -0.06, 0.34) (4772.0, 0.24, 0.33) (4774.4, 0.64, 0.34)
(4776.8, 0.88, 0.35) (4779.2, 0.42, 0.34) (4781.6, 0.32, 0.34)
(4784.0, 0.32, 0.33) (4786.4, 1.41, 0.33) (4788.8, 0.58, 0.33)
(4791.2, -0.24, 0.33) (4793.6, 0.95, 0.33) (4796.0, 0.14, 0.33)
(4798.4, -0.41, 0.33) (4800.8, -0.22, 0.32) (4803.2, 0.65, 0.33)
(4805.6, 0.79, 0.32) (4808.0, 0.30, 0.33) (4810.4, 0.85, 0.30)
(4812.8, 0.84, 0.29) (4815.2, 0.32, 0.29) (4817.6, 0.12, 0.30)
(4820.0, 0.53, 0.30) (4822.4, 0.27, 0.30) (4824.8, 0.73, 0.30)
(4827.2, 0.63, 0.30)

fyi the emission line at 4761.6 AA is Hgamma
